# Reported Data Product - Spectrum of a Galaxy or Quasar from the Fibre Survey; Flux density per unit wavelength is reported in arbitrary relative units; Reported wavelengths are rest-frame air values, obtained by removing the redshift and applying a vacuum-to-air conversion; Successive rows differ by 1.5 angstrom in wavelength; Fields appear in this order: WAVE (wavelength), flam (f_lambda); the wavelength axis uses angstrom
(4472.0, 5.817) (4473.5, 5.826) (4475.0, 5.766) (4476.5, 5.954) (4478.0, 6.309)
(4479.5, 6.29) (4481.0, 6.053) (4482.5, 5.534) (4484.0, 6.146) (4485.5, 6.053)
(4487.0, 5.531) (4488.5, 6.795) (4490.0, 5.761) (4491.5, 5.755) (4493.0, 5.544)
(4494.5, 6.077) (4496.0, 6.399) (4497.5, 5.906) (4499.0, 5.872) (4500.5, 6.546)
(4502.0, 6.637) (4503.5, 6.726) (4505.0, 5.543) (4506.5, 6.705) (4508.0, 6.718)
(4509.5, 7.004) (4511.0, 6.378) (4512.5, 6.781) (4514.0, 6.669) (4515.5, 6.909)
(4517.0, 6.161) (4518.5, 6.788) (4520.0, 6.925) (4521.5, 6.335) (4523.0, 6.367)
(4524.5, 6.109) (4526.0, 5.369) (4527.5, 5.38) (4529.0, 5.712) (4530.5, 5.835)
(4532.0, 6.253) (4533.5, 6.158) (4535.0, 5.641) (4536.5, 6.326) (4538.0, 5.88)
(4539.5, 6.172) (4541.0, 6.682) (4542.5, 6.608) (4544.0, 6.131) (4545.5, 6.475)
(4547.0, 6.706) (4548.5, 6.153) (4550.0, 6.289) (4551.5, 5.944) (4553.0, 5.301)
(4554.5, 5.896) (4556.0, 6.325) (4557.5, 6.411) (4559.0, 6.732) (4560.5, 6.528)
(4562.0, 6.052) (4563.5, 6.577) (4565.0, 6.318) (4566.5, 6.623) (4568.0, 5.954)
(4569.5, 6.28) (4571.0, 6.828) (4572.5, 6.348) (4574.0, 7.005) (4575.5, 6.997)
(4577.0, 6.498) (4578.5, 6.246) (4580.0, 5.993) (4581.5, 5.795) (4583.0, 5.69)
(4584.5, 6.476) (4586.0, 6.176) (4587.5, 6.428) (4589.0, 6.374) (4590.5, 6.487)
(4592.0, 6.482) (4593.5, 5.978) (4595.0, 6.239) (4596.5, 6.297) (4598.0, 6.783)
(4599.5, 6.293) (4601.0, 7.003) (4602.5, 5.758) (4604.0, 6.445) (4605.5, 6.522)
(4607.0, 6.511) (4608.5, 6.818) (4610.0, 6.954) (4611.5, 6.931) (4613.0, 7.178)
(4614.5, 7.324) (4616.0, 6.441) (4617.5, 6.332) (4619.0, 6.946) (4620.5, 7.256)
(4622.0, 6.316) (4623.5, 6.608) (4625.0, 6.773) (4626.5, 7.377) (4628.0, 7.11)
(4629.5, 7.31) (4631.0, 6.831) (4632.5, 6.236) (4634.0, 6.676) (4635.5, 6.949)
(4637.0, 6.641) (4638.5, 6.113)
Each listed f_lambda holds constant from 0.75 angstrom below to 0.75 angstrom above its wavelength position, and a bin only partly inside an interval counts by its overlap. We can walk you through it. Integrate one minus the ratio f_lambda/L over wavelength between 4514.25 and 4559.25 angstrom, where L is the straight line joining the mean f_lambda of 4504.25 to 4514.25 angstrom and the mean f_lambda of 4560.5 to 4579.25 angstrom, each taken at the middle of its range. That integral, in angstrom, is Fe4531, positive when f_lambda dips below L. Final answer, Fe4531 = 2.2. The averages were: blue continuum 6.54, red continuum 6.48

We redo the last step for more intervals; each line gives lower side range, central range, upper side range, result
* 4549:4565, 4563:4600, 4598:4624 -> 0.3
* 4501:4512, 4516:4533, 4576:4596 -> 0.9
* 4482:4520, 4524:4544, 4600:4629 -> 1.3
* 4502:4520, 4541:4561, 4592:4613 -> 0.9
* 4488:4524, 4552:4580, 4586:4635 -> 0.7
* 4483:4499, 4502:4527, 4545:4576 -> -1.4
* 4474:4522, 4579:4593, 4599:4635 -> 0.9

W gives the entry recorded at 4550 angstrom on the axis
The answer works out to 6.289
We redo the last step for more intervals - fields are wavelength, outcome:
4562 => 6.052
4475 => 5.766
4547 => 6.706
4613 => 7.178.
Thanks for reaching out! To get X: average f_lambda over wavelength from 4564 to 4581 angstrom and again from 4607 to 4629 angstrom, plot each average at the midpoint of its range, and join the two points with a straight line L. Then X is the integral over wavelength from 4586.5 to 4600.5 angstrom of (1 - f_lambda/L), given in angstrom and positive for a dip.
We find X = 0.6 angstrom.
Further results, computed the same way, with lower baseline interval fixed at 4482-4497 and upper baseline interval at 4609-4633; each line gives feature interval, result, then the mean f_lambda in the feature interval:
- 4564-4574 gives 0.1 angstrom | 6.44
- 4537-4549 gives 0.0 angstrom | 6.35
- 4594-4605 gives 0.5 angstrom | 6.4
